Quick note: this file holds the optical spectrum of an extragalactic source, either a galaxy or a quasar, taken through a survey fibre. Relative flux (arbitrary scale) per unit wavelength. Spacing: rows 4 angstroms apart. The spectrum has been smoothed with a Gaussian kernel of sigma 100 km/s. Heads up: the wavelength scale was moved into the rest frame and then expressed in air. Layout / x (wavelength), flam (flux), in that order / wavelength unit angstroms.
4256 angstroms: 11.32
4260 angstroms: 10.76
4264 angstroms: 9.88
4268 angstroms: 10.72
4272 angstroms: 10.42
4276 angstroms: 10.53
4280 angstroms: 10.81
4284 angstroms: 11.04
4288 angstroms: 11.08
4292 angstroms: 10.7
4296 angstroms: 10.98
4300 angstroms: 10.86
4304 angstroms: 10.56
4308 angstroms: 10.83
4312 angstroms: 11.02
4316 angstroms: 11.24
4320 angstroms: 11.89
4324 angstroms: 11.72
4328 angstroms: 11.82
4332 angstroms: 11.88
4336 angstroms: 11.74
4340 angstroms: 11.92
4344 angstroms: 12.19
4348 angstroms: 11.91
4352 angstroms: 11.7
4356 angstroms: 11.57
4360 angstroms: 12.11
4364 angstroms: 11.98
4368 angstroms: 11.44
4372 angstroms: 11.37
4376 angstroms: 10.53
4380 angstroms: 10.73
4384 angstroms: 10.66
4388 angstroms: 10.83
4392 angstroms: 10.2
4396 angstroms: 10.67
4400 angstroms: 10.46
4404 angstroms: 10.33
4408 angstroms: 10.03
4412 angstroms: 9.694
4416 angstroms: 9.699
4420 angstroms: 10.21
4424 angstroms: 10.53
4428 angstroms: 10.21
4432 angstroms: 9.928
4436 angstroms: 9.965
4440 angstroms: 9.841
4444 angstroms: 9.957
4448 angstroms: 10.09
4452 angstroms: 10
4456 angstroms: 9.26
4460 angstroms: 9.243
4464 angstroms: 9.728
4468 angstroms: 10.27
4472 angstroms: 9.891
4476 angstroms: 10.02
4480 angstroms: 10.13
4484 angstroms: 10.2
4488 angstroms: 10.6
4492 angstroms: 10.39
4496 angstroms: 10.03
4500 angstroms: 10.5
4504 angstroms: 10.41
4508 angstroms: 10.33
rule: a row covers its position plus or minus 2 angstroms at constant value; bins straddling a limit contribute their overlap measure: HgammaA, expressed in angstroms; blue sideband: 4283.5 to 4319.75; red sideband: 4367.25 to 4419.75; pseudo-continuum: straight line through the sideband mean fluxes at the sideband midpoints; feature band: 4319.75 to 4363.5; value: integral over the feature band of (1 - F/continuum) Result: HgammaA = -4.5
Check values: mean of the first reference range 11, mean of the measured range 11.9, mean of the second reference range 10.5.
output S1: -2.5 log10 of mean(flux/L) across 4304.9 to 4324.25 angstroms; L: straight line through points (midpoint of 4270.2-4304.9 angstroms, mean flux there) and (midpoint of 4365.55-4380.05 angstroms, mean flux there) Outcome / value -0.04 mag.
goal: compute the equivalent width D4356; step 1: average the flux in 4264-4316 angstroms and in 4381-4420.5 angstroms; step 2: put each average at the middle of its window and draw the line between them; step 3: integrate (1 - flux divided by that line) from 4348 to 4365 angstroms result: -2.19 angstroms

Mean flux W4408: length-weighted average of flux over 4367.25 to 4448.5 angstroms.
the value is 10.3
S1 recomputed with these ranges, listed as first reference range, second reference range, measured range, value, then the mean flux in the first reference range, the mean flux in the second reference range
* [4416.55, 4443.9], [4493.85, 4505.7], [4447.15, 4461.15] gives 0.06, 10.1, 10.3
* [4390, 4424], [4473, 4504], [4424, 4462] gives 0.04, 10.2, 10.3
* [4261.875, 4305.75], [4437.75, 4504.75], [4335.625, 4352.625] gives -0.14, 10.7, 10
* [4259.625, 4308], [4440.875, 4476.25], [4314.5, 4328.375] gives -0.11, 10.7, 9.82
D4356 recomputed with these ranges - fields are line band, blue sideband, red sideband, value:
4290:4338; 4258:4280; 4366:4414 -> -3.39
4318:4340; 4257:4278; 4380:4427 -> -2.96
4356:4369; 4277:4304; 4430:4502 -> -1.63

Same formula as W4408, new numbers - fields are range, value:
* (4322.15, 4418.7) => 11.1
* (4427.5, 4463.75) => 9.81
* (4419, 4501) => 10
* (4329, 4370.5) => 11.8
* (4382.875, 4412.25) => 10.4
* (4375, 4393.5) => 10.6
